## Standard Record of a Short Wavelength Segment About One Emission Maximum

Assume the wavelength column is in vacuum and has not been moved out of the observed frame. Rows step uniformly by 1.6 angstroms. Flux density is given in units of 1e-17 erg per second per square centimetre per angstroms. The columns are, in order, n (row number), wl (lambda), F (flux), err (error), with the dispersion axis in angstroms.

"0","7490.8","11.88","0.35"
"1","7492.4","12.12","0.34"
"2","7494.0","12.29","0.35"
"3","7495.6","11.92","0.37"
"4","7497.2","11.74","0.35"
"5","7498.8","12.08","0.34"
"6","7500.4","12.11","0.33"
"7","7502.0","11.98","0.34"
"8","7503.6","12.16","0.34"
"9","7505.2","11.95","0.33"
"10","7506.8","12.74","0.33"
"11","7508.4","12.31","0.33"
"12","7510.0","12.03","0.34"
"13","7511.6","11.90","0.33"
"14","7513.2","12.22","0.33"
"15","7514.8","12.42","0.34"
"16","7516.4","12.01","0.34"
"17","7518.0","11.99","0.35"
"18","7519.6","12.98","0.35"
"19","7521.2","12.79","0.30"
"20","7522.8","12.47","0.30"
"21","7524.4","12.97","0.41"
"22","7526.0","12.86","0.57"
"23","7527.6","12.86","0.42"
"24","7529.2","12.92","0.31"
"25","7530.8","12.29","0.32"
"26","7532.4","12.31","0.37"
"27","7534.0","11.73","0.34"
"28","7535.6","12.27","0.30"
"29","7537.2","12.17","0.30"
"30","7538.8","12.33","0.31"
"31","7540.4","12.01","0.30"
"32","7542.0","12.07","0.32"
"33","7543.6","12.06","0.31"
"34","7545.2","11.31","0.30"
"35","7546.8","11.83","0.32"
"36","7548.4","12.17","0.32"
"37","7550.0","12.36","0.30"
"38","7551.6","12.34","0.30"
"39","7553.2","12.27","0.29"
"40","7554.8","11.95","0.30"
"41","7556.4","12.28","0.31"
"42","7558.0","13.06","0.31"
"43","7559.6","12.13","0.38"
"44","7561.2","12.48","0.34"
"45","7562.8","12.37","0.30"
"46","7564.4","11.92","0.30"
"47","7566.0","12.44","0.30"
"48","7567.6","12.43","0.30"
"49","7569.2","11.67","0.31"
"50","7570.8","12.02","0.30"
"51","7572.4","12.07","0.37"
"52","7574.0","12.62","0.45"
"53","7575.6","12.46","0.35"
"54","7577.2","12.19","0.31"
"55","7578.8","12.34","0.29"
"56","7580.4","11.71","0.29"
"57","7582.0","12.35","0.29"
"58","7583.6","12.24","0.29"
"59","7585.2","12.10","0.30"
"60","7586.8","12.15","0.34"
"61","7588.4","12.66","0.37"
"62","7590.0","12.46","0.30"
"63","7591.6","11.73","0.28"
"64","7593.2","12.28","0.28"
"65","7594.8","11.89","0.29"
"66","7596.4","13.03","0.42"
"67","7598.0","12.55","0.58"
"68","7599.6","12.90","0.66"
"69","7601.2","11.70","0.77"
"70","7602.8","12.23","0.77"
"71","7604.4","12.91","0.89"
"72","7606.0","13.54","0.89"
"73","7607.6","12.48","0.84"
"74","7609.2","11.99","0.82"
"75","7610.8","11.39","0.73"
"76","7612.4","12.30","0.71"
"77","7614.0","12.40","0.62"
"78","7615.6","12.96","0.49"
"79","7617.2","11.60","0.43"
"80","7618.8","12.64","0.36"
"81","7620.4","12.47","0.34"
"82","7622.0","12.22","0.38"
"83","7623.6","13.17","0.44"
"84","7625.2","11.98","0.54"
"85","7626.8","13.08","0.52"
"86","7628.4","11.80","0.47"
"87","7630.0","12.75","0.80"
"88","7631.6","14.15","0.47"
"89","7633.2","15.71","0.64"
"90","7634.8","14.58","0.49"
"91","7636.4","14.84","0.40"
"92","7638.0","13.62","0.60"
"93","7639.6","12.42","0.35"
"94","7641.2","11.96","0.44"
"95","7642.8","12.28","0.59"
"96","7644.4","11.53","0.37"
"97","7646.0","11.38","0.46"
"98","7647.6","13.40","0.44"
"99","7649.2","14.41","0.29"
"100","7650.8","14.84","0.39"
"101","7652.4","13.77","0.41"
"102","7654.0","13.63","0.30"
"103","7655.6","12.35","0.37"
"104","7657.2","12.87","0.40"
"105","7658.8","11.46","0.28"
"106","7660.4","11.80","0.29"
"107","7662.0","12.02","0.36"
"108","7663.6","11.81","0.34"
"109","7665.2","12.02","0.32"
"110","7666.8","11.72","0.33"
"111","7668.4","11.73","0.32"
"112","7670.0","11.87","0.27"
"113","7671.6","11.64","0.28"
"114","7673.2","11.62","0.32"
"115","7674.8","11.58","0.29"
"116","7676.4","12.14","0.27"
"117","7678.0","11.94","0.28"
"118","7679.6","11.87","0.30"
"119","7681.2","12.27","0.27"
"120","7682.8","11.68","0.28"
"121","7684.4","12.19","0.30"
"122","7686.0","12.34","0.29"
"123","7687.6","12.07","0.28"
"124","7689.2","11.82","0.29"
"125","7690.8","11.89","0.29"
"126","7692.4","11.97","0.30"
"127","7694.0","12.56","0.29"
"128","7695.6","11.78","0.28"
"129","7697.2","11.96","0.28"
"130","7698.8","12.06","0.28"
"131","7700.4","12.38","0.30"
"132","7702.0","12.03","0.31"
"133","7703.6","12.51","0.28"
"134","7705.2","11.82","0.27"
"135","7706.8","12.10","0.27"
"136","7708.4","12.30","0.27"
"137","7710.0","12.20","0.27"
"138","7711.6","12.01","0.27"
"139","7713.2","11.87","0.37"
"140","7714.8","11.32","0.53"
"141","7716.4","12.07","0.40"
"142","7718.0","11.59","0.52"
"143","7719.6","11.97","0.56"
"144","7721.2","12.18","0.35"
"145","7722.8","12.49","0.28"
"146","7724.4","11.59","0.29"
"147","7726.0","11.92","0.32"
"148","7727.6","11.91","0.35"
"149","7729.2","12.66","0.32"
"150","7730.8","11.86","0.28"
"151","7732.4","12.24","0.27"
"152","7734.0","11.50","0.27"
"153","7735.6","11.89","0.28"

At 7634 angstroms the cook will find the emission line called [S II] 6716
